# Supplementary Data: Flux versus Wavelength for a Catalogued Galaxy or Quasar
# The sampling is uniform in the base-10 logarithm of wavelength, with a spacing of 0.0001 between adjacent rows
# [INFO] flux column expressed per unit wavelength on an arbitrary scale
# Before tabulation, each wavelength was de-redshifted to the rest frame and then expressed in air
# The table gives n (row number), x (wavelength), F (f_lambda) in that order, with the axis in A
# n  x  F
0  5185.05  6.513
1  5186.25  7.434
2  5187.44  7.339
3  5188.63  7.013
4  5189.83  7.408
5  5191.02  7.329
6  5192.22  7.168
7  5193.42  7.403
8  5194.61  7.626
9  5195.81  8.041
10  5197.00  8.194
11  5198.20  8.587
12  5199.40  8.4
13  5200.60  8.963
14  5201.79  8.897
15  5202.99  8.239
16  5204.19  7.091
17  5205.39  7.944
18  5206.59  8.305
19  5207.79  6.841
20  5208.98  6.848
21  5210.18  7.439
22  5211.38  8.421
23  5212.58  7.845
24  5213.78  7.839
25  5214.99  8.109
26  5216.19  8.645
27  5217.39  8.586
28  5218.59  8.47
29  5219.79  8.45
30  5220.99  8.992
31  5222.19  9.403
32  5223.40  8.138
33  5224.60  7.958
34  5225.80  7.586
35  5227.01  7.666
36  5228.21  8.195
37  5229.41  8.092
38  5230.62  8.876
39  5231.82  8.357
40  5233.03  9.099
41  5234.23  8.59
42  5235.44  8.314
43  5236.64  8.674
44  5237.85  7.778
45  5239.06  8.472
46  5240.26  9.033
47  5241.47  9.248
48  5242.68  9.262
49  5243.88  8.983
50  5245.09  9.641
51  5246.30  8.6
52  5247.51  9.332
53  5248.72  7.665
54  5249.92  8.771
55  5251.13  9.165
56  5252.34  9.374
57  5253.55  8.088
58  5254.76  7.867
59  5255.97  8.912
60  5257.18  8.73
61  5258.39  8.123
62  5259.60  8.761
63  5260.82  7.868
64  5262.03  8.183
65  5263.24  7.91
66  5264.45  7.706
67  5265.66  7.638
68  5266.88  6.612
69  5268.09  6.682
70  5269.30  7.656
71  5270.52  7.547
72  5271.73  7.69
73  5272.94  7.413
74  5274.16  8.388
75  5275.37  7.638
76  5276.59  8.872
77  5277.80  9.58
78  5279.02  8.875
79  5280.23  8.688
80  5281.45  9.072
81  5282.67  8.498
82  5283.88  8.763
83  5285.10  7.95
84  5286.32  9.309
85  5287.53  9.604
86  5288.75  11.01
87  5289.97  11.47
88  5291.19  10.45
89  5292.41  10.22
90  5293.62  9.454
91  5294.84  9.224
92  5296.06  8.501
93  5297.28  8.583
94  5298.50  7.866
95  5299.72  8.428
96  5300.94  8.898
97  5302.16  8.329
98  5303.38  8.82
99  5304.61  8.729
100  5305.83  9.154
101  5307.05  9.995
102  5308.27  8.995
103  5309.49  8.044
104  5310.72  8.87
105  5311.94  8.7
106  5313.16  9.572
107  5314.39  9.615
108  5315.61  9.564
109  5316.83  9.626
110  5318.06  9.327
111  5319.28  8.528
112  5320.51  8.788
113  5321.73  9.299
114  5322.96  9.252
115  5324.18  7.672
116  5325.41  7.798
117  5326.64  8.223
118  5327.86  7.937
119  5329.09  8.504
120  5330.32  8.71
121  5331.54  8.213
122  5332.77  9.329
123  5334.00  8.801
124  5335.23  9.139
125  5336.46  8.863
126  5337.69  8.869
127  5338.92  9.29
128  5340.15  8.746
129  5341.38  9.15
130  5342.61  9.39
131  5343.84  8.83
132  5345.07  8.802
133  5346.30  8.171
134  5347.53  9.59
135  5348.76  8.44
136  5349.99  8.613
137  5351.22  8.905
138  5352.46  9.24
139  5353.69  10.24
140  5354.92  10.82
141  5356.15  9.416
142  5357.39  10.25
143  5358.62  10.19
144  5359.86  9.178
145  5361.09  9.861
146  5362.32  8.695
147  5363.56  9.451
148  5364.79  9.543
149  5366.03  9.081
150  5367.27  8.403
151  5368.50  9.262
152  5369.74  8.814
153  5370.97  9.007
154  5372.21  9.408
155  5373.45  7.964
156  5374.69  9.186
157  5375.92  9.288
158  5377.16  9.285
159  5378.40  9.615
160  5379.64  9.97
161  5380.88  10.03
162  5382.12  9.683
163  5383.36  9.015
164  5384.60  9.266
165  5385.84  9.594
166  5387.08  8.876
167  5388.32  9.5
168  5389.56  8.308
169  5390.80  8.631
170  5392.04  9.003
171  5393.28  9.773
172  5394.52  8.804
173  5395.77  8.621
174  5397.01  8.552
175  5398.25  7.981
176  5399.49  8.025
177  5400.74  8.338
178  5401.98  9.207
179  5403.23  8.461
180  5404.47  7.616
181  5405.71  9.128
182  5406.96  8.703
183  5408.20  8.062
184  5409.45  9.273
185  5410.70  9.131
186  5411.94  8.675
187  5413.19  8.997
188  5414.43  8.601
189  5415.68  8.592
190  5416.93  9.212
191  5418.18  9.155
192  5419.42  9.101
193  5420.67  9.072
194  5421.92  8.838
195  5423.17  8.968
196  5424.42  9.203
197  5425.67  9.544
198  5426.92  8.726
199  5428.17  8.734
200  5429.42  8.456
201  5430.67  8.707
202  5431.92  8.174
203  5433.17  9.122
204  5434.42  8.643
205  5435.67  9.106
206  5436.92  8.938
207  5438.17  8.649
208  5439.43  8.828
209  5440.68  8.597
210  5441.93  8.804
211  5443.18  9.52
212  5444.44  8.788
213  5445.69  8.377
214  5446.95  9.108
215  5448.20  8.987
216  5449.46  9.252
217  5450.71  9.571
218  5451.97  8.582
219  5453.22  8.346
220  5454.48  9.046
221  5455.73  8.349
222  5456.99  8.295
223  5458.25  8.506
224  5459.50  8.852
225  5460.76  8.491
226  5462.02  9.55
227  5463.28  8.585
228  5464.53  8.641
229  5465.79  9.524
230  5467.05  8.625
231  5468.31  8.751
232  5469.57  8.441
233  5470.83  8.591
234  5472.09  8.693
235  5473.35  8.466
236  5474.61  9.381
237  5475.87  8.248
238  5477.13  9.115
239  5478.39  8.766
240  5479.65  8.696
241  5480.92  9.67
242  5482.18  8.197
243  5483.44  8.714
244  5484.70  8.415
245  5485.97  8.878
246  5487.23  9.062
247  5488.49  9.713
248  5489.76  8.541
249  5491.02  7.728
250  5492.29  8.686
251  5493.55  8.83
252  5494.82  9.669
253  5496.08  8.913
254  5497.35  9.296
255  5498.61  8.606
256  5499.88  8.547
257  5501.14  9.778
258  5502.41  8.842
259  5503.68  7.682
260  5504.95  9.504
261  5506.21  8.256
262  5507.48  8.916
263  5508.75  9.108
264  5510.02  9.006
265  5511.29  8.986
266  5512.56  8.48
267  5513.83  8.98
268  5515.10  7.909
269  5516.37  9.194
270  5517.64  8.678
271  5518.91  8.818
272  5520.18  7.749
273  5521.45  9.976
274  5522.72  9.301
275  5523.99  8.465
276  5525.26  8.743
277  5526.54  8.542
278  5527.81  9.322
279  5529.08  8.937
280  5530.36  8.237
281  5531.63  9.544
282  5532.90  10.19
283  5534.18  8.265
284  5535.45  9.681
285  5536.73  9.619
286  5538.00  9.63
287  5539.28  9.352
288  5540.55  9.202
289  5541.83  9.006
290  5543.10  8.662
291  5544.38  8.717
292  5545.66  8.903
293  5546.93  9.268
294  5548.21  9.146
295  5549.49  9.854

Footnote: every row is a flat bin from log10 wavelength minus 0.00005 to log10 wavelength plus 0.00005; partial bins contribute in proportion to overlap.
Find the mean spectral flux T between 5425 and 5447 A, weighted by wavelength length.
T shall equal 8.82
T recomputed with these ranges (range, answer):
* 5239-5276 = 8.29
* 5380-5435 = 8.87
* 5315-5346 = 8.82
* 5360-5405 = 9.01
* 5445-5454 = 8.89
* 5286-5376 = 9.1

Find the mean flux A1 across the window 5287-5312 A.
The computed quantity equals 9.21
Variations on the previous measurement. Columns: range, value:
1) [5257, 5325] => 8.73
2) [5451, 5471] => 8.71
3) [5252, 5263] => 8.39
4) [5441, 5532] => 8.82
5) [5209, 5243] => 8.38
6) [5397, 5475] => 8.78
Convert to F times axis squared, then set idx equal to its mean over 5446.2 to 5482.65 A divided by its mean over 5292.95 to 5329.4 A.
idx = 1.1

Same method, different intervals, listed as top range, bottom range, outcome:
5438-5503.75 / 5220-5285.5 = 1.14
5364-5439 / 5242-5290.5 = 1.10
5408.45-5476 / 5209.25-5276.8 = 1.15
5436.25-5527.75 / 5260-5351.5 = 1.08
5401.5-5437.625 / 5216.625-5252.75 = 1.10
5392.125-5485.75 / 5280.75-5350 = 1.03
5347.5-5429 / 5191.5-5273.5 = 1.17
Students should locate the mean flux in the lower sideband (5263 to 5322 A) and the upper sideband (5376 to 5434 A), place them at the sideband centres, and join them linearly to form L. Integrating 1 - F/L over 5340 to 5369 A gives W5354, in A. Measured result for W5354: -1.3 A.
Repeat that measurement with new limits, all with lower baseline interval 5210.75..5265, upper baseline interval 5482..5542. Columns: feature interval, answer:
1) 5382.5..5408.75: 0.0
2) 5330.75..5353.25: -0.7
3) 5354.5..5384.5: -2.4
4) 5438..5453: -0.2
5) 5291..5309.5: -0.9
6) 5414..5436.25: -0.3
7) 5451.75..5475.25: 0.3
